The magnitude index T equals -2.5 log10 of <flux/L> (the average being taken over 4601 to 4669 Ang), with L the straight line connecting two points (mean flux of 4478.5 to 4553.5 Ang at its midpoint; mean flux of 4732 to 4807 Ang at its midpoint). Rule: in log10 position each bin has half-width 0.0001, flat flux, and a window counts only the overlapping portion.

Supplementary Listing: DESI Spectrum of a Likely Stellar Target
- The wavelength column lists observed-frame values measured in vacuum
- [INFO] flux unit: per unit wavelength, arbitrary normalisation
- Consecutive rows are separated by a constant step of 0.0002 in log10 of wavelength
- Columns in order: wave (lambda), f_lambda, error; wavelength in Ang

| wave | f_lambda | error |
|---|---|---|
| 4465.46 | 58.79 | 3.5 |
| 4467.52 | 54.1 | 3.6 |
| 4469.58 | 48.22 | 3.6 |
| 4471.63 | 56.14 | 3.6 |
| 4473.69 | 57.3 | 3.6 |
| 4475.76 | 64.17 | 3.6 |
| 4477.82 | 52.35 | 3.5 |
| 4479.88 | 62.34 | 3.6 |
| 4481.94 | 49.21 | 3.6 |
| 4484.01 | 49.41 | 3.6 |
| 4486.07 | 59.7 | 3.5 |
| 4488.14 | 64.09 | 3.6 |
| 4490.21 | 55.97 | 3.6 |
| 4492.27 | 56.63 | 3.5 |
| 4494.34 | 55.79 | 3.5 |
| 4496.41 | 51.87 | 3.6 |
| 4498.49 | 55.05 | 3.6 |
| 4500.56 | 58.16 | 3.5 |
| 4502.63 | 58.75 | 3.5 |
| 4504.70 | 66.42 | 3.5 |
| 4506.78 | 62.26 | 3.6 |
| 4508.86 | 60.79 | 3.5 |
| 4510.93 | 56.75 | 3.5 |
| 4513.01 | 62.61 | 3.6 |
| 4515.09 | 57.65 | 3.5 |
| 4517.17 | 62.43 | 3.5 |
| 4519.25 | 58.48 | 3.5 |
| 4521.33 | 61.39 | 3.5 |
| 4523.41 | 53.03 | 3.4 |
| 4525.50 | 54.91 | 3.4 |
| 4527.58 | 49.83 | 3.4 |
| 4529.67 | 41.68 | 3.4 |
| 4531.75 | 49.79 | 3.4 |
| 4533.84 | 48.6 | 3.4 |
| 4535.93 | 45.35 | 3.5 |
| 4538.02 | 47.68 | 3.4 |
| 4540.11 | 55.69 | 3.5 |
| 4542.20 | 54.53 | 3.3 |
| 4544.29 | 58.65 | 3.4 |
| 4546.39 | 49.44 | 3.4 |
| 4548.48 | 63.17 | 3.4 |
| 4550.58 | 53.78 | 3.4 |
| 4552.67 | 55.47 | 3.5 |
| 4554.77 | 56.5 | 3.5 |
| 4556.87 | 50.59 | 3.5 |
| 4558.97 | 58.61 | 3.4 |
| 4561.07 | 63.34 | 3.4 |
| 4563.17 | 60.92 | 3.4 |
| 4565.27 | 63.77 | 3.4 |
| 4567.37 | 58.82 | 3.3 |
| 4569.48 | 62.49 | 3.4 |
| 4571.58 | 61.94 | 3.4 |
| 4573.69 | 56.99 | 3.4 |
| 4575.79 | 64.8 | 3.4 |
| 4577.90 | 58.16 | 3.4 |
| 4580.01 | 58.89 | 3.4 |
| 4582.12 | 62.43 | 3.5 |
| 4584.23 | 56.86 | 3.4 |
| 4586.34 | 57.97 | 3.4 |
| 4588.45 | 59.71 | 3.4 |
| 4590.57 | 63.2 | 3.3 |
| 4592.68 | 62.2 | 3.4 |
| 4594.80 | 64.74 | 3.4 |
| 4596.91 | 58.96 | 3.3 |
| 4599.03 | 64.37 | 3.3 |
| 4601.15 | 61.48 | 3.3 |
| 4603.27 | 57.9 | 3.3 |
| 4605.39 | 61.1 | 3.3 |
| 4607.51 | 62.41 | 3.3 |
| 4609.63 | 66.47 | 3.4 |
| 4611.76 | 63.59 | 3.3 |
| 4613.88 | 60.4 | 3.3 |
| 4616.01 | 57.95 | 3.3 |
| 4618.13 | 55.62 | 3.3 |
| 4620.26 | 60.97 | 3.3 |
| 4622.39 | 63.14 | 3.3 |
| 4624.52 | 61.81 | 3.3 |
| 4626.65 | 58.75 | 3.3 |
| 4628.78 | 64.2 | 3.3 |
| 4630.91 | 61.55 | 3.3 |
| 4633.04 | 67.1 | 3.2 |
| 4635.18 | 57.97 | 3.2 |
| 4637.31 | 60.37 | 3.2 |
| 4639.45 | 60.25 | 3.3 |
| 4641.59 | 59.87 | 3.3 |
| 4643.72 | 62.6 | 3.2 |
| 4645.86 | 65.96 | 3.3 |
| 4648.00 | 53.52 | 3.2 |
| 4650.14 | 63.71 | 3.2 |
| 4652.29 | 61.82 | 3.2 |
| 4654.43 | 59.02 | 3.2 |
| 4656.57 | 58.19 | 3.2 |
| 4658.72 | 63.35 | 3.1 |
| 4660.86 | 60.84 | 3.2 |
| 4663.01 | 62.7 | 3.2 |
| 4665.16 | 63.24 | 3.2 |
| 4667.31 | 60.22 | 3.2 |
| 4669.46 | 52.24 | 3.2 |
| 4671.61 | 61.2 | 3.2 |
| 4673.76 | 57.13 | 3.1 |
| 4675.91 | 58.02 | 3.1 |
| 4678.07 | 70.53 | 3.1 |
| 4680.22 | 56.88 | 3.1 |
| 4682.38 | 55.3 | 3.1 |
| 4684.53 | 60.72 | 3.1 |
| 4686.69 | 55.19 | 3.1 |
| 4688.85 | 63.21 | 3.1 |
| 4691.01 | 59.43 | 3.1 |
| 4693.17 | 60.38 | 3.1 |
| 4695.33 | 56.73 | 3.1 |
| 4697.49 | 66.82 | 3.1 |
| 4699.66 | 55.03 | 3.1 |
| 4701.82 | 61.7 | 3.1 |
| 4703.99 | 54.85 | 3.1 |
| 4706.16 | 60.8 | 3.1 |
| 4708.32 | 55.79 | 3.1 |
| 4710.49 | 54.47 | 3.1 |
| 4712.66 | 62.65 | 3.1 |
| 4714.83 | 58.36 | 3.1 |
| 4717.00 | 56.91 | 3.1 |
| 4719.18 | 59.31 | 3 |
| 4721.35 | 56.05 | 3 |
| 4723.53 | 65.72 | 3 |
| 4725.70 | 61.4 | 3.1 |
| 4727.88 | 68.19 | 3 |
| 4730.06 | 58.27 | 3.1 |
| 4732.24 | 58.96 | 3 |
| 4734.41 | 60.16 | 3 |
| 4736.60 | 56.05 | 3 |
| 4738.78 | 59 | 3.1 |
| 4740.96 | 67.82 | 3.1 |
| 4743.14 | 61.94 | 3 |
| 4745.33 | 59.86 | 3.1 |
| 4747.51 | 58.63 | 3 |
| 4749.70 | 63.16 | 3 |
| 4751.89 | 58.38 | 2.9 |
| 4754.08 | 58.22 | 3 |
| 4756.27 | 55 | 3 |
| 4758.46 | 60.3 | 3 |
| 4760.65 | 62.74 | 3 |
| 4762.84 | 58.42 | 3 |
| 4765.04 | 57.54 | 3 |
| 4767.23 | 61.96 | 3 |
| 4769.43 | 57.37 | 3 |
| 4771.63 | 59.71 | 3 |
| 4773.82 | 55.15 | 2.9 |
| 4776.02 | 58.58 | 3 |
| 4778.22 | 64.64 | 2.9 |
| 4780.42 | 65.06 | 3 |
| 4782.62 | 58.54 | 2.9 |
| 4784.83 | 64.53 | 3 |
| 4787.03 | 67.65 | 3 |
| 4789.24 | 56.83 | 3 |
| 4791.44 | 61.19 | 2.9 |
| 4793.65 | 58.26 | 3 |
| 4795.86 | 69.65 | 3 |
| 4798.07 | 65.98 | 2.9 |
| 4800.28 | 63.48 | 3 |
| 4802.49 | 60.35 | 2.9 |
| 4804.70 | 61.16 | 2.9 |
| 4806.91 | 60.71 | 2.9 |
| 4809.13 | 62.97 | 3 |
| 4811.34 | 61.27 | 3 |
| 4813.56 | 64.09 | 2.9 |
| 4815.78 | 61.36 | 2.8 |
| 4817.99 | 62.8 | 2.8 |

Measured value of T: -0.05 mag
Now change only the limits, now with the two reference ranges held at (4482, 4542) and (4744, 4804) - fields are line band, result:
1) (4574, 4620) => -0.07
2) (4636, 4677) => -0.03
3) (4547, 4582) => -0.05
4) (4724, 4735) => -0.03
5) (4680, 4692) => 0.01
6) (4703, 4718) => 0.03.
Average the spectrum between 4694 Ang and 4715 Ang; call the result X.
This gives 58.8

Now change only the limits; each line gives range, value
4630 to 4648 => 61.5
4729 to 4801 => 60.7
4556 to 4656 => 60.8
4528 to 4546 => 50.2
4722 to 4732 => 62.7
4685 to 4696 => 59.2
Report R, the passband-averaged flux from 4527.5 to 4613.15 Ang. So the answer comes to 58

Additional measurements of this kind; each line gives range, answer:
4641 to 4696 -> 60.1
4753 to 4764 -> 58.9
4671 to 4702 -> 59.8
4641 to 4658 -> 60.7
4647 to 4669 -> 60.4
